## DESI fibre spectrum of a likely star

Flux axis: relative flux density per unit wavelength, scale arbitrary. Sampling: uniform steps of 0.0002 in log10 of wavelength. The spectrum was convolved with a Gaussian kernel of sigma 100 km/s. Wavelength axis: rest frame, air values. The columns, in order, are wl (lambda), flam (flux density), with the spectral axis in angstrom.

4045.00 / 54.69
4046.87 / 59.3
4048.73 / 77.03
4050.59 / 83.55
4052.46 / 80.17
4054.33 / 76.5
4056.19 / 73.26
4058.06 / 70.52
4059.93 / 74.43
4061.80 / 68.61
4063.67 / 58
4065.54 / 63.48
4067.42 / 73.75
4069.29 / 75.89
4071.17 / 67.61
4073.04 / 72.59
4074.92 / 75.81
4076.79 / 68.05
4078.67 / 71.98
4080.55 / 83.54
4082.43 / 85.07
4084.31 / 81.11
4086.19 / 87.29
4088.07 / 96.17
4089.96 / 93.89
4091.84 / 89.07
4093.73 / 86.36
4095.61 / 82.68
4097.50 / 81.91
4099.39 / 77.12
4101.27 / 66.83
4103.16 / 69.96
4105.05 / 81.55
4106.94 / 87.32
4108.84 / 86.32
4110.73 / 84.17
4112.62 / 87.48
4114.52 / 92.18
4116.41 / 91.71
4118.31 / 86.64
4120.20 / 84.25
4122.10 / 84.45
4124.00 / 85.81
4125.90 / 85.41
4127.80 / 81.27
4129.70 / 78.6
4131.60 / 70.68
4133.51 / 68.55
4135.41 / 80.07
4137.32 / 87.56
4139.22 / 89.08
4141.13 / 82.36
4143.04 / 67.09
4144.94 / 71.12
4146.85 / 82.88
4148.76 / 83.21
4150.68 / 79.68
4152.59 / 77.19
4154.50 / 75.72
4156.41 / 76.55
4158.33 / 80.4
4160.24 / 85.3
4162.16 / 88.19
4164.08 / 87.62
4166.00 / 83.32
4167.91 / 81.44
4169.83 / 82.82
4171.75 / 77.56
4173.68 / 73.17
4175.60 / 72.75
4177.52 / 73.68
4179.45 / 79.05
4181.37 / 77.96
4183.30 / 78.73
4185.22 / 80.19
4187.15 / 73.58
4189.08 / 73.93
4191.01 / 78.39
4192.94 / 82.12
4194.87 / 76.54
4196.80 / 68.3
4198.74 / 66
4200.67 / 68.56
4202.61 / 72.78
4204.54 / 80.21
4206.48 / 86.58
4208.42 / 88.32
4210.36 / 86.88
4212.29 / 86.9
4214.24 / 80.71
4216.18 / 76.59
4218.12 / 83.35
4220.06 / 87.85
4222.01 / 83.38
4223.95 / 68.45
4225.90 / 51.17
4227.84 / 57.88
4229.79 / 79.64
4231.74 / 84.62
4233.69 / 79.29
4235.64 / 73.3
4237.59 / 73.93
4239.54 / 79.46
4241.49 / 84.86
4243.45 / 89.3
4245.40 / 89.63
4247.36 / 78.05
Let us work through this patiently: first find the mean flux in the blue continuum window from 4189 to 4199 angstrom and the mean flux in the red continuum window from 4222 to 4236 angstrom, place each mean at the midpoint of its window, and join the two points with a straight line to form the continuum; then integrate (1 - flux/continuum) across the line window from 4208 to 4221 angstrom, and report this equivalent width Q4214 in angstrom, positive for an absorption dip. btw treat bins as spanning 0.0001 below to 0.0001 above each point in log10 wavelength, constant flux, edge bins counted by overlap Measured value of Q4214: -2.0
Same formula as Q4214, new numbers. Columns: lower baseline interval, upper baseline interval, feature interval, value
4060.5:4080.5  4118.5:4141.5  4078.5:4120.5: -4.75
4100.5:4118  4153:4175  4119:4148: 0.78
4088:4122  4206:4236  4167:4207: 1.94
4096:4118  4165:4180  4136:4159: 0.09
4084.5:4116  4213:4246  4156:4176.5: 0.02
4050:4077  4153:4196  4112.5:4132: -2.30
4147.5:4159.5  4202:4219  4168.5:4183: 0.63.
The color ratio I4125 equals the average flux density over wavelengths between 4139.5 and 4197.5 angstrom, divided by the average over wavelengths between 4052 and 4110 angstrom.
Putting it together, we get 1.0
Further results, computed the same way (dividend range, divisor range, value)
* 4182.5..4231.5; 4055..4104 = 1.00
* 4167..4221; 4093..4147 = 0.96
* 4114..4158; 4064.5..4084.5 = 1.09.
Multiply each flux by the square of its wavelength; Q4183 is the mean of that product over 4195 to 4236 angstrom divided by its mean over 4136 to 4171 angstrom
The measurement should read 1.0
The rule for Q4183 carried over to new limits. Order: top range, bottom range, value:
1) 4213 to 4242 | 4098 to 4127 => 0.97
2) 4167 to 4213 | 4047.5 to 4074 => 1.14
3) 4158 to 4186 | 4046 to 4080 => 1.18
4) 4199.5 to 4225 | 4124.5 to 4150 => 1.06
